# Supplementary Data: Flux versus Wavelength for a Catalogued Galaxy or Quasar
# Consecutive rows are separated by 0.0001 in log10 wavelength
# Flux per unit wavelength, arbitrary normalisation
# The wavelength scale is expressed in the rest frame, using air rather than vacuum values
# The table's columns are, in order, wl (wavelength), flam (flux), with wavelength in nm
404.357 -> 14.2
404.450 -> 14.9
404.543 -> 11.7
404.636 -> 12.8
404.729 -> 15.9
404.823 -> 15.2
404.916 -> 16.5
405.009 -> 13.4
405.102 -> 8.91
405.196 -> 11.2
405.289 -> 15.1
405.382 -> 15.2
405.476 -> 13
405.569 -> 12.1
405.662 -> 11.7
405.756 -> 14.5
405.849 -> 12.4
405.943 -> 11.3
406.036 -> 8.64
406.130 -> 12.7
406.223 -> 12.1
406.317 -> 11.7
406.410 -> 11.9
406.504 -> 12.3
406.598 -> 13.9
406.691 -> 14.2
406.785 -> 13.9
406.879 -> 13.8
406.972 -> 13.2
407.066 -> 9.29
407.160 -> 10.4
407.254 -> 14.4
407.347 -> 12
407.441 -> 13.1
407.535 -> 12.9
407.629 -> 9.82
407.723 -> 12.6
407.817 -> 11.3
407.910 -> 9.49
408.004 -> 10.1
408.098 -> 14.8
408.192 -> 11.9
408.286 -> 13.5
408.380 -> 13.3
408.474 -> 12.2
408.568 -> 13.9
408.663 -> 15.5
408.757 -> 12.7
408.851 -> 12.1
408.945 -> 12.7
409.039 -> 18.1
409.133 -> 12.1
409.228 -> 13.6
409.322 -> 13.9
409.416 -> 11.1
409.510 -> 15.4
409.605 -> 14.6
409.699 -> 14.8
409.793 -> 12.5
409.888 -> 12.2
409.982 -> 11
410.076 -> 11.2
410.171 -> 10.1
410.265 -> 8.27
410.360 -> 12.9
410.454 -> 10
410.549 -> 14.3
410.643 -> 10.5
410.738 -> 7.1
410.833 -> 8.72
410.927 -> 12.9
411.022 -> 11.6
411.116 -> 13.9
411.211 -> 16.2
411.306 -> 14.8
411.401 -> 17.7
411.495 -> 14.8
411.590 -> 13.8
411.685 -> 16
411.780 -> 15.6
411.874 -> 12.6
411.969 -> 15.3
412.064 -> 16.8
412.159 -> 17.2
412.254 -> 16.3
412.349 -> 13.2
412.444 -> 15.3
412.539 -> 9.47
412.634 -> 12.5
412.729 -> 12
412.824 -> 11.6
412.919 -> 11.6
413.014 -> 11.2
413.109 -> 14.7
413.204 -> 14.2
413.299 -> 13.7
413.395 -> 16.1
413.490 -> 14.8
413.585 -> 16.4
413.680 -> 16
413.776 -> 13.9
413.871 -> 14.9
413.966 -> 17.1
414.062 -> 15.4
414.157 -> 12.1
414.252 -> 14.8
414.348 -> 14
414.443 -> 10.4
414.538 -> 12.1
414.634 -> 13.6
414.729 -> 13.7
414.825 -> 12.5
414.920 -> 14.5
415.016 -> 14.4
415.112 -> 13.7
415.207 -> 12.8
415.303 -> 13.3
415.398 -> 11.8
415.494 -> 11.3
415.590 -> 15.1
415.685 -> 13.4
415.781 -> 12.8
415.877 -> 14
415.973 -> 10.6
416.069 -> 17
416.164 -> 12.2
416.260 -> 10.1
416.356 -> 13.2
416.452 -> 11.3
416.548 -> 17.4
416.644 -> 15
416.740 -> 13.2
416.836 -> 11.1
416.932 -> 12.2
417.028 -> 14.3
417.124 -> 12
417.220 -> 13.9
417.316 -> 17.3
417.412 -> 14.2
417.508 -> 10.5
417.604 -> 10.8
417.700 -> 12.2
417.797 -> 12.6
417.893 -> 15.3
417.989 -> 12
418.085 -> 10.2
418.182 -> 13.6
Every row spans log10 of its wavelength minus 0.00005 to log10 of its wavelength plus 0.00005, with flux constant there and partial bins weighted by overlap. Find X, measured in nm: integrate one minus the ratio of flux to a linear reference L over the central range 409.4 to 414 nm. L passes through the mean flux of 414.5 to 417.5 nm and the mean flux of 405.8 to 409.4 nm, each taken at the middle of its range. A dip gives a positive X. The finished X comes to -0.18 nm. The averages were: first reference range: 12.6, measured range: 13.5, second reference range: 13.3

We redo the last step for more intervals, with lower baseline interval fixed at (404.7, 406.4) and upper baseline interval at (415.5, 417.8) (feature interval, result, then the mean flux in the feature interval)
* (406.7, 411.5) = 0.12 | 12.6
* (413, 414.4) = -0.17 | 14.7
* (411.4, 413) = -0.13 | 14.1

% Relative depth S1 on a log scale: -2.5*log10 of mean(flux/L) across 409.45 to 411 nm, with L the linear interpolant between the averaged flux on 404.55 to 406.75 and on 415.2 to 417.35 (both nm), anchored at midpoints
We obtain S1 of 0.12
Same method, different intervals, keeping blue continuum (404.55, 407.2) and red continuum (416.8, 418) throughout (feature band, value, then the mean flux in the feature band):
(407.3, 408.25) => 0.08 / 11.8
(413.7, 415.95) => -0.05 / 13.5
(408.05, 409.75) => -0.07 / 13.7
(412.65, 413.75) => -0.07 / 13.8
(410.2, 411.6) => 0.04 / 12.4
